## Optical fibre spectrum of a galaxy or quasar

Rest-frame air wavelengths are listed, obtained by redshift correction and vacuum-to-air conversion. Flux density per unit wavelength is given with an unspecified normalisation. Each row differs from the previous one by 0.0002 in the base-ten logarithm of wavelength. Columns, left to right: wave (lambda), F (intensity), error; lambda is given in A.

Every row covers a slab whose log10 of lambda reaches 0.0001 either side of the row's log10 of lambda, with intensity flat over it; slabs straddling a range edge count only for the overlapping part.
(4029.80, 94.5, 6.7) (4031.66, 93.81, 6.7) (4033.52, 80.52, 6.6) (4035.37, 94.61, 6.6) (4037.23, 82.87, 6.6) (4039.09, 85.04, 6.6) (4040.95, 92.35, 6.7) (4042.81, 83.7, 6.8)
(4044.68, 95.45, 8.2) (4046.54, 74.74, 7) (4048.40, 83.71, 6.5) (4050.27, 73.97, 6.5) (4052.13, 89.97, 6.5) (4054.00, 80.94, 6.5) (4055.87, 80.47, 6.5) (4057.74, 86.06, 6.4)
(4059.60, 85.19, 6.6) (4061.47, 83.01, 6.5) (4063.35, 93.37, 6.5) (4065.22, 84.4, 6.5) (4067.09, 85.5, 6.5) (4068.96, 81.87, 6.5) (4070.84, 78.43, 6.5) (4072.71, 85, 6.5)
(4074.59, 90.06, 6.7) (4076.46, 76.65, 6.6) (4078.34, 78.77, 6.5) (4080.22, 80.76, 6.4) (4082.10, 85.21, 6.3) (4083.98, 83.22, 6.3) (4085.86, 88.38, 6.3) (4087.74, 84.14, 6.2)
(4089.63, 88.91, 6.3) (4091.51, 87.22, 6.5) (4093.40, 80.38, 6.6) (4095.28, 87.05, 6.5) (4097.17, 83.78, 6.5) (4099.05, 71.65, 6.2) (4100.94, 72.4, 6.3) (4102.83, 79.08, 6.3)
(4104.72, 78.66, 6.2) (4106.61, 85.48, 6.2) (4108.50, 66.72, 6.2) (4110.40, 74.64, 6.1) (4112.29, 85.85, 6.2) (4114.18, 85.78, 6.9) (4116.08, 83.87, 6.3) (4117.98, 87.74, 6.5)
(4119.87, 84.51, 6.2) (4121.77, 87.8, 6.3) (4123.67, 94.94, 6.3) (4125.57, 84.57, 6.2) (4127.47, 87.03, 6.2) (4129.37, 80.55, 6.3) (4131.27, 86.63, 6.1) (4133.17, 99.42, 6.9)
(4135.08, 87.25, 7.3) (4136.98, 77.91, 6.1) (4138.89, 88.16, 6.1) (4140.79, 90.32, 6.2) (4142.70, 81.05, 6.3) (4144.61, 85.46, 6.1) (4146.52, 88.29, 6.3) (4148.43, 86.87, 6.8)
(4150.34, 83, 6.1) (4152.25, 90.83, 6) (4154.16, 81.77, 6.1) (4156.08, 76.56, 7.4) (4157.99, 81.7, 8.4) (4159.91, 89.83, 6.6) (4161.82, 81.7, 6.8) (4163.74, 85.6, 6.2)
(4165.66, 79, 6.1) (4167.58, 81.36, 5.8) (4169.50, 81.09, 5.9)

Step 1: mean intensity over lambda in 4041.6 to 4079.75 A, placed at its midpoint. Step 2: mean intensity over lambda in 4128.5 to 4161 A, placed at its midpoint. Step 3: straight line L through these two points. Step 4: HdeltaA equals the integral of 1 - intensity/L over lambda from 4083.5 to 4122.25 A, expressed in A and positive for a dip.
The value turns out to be 1.1 A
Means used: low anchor 83.6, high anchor 85.6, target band 82.2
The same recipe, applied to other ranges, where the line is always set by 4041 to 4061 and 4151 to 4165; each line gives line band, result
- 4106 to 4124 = 0.11 A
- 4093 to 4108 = 0.79 A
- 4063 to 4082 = 0.13 A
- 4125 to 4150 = -0.75 A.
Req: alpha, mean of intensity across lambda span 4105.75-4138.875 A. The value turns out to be 84.8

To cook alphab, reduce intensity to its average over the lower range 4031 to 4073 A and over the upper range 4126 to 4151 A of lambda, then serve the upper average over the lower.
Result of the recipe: 1.02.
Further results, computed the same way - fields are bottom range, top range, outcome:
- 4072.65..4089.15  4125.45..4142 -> 1.04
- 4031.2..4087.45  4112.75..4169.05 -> 1.01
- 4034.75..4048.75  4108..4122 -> 0.95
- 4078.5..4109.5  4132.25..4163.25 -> 1.05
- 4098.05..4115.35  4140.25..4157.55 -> 1.09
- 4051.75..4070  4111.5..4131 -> 1.02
